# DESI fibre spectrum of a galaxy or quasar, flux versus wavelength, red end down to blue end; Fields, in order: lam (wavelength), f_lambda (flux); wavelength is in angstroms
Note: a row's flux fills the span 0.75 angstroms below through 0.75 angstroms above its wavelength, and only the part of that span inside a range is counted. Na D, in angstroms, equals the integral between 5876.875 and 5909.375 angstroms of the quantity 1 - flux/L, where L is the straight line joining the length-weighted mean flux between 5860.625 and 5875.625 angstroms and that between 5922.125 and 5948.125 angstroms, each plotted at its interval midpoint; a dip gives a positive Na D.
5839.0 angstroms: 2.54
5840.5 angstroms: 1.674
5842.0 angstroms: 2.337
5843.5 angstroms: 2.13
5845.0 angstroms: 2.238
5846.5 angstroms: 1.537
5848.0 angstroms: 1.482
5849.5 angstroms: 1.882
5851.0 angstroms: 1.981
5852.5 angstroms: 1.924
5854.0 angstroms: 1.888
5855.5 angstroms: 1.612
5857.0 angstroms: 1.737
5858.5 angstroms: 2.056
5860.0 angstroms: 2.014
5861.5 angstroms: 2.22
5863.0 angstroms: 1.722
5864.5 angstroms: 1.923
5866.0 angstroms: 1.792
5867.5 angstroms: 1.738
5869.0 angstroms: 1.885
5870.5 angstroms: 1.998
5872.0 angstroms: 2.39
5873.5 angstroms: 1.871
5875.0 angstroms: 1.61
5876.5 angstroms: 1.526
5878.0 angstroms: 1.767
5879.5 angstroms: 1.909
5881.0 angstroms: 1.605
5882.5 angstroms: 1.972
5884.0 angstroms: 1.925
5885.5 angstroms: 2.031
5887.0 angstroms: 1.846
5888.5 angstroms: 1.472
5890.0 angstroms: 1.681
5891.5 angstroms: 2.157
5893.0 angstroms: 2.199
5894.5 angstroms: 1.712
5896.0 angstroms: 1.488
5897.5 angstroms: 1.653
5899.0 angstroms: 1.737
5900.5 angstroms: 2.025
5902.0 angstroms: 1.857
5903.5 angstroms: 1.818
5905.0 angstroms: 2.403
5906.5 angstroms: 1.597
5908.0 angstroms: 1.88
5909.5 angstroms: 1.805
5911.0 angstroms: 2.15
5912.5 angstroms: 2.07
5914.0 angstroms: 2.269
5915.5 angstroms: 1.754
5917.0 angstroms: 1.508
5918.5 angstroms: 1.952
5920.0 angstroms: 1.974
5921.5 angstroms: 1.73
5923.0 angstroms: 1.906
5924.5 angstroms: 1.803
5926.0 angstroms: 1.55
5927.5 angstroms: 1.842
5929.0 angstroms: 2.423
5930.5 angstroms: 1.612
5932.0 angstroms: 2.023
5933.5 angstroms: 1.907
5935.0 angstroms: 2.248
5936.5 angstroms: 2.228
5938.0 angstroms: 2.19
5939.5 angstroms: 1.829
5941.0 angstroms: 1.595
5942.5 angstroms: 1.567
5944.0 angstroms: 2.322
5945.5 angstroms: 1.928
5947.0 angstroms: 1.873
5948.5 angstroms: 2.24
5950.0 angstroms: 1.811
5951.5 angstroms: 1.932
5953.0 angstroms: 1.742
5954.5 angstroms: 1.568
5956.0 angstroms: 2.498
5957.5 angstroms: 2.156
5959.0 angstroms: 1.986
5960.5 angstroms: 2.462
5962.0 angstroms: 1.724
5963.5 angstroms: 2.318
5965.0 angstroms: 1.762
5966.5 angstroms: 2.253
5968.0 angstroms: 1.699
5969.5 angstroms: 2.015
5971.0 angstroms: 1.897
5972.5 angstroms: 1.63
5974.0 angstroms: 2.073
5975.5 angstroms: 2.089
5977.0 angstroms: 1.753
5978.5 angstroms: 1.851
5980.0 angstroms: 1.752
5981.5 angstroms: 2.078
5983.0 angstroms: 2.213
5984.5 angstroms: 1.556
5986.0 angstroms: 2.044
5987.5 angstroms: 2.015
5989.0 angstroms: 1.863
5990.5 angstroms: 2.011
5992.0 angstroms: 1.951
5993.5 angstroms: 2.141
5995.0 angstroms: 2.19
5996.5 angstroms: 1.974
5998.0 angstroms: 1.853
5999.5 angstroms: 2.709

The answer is 1.4 angstroms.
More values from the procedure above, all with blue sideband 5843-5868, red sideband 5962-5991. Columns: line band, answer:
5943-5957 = -0.5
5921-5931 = 0.3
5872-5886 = 0.4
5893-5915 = 0.0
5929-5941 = -0.6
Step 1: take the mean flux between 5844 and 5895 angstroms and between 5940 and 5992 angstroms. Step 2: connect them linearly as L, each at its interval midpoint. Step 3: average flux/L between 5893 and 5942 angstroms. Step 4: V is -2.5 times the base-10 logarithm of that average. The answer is 0.01 mag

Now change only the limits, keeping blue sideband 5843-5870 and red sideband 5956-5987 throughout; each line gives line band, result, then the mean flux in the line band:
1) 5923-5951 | 0.00 mag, 1.94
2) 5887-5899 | 0.08 mag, 1.77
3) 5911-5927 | 0.04 mag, 1.87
